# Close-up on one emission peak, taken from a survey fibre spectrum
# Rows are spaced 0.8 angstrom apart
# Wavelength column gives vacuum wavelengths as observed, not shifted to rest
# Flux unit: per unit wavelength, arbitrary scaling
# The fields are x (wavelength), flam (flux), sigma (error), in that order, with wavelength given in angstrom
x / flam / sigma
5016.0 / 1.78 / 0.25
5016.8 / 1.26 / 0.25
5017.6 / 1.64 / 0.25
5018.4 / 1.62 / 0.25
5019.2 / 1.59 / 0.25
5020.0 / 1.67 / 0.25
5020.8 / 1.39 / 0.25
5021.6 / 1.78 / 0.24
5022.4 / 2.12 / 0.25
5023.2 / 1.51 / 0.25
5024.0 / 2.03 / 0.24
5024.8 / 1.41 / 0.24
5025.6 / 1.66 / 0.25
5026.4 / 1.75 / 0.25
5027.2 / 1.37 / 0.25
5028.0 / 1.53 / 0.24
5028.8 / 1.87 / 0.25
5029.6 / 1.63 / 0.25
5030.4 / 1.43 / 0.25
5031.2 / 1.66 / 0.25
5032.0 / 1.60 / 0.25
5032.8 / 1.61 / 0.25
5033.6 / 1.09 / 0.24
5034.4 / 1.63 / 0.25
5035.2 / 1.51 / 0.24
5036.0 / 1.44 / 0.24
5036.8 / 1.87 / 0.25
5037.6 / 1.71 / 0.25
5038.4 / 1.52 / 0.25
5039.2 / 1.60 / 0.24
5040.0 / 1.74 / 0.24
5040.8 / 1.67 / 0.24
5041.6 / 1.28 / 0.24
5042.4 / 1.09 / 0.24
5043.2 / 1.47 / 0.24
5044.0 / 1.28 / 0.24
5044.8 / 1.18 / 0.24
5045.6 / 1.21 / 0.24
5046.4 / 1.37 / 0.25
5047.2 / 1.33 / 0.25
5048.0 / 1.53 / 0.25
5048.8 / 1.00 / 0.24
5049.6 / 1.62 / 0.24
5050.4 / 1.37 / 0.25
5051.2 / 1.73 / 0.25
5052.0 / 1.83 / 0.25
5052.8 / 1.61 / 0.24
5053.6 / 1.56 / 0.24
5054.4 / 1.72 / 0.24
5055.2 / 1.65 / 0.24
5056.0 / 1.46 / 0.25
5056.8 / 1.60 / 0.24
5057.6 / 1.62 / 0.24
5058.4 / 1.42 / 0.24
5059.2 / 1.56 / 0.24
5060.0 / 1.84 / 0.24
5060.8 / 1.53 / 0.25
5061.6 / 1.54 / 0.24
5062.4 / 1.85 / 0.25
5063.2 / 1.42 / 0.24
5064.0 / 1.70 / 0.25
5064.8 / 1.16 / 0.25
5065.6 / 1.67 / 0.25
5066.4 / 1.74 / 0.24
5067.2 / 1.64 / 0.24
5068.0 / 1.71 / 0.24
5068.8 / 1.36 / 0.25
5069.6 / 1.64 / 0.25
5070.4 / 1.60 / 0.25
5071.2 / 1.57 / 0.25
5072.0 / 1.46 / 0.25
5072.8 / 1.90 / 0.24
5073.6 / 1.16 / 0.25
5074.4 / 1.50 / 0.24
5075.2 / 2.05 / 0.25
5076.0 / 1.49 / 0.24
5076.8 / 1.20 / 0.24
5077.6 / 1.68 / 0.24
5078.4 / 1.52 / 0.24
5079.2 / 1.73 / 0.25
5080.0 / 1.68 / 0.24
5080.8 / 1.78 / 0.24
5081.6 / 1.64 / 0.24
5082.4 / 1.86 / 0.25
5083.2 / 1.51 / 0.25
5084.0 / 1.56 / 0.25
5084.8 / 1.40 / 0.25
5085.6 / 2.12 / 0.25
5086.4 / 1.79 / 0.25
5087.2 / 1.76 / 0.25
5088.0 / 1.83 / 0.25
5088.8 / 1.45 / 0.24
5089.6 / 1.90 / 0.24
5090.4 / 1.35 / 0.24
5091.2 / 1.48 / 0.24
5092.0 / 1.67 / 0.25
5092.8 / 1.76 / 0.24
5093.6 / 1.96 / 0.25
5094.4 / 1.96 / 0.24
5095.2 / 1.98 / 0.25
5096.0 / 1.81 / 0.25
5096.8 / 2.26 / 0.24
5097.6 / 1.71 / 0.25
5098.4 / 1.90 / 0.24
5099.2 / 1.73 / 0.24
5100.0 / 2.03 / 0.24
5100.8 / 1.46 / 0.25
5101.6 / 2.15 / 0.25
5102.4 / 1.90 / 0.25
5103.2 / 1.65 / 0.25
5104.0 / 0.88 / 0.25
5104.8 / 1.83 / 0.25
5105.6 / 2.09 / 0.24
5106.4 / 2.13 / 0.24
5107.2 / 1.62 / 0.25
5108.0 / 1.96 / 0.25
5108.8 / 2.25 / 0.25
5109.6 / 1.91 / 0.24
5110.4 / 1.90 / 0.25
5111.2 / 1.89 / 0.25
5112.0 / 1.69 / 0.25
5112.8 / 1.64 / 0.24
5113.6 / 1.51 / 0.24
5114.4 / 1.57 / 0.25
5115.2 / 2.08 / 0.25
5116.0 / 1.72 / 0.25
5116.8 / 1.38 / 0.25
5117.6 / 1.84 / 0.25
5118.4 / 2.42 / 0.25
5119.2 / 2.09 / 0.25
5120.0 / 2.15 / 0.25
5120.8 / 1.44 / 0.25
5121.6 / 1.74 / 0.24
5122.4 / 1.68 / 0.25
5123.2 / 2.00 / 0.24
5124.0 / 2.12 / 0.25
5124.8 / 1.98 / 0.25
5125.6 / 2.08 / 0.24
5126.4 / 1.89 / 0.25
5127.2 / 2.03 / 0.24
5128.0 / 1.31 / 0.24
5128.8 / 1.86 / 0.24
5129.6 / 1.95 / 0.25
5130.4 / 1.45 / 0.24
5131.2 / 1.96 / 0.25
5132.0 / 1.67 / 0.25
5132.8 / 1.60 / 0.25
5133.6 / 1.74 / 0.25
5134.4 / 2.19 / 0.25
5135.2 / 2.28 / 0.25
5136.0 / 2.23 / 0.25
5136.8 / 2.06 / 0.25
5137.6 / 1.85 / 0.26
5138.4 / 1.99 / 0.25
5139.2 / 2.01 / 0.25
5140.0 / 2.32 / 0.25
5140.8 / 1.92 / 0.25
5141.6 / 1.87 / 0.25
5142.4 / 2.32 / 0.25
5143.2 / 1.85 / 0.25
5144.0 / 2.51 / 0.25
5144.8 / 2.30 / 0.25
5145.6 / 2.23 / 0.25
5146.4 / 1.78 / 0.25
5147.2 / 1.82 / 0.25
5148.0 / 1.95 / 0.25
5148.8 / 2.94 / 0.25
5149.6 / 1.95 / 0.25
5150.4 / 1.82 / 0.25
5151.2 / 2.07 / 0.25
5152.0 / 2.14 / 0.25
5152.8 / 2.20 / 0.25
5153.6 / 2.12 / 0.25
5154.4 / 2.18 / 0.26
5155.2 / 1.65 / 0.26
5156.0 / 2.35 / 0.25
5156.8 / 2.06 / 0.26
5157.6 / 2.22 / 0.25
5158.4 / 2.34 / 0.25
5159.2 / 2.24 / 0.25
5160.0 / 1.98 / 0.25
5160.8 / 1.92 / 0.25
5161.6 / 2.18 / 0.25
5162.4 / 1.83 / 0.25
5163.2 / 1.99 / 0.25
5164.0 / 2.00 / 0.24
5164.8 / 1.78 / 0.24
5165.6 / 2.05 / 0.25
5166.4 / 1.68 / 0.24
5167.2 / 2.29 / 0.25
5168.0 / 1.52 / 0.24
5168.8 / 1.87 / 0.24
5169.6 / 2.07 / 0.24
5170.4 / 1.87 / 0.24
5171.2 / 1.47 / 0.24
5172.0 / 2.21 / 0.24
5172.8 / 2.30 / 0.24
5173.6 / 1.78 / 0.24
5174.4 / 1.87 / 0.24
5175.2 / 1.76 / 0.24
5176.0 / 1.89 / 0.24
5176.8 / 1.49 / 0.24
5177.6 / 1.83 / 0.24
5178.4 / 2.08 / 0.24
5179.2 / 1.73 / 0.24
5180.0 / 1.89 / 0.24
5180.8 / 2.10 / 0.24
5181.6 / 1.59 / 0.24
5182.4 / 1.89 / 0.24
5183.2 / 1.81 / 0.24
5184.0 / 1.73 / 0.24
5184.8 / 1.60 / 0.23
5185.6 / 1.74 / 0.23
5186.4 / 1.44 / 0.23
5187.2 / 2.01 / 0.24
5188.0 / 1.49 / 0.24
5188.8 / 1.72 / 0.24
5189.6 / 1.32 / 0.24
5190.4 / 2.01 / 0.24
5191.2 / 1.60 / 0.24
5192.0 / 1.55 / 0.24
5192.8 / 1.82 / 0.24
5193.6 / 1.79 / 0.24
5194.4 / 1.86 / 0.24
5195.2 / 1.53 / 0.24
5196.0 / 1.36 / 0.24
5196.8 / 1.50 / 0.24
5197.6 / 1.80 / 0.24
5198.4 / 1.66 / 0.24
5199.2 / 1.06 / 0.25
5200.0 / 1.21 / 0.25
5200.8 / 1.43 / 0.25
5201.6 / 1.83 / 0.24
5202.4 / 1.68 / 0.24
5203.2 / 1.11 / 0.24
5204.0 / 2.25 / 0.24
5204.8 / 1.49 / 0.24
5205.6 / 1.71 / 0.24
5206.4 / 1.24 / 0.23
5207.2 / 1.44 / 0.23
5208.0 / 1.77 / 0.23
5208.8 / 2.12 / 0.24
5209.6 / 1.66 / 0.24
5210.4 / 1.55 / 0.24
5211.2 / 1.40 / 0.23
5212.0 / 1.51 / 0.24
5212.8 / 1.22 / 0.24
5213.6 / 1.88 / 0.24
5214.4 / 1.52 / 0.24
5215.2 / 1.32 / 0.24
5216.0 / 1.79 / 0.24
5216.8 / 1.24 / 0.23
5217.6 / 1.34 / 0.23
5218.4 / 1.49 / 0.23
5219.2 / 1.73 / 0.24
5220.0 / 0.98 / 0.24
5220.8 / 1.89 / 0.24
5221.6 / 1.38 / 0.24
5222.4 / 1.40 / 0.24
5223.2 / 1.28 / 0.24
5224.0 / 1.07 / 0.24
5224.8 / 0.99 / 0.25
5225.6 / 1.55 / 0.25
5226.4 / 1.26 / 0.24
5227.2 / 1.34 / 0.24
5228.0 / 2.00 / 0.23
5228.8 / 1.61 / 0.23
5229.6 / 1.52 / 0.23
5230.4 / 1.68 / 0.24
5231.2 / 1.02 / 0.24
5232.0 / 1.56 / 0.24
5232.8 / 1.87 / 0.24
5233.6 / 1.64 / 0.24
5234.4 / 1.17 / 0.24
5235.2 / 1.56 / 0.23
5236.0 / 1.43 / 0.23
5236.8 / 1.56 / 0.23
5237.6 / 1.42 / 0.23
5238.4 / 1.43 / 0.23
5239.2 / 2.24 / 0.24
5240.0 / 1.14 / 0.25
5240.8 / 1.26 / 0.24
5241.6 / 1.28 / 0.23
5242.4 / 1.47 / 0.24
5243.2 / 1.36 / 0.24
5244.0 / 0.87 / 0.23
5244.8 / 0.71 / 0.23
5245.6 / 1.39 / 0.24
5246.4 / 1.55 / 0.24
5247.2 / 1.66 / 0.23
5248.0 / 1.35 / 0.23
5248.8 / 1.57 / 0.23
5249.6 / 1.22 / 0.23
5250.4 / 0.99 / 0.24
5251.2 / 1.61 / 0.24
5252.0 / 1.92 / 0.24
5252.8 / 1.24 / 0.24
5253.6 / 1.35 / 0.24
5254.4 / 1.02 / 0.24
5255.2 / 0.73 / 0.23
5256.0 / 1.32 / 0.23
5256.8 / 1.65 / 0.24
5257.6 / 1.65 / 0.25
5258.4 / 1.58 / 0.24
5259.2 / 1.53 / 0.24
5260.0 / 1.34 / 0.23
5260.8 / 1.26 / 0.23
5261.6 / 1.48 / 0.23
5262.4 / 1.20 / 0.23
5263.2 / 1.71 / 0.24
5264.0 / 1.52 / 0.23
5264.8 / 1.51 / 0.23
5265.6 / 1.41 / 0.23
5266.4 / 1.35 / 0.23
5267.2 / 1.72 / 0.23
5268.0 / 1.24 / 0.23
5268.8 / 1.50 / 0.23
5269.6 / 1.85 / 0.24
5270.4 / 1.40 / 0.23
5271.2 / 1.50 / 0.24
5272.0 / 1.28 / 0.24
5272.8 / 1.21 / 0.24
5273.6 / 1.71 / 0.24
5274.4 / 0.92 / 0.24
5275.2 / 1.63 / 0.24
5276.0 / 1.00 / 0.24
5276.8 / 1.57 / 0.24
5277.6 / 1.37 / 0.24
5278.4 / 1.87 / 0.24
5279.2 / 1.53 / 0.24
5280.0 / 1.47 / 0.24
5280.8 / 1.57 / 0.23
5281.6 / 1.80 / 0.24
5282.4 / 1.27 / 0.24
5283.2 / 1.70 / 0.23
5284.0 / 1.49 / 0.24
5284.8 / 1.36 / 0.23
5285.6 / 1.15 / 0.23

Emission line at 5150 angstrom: C III]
